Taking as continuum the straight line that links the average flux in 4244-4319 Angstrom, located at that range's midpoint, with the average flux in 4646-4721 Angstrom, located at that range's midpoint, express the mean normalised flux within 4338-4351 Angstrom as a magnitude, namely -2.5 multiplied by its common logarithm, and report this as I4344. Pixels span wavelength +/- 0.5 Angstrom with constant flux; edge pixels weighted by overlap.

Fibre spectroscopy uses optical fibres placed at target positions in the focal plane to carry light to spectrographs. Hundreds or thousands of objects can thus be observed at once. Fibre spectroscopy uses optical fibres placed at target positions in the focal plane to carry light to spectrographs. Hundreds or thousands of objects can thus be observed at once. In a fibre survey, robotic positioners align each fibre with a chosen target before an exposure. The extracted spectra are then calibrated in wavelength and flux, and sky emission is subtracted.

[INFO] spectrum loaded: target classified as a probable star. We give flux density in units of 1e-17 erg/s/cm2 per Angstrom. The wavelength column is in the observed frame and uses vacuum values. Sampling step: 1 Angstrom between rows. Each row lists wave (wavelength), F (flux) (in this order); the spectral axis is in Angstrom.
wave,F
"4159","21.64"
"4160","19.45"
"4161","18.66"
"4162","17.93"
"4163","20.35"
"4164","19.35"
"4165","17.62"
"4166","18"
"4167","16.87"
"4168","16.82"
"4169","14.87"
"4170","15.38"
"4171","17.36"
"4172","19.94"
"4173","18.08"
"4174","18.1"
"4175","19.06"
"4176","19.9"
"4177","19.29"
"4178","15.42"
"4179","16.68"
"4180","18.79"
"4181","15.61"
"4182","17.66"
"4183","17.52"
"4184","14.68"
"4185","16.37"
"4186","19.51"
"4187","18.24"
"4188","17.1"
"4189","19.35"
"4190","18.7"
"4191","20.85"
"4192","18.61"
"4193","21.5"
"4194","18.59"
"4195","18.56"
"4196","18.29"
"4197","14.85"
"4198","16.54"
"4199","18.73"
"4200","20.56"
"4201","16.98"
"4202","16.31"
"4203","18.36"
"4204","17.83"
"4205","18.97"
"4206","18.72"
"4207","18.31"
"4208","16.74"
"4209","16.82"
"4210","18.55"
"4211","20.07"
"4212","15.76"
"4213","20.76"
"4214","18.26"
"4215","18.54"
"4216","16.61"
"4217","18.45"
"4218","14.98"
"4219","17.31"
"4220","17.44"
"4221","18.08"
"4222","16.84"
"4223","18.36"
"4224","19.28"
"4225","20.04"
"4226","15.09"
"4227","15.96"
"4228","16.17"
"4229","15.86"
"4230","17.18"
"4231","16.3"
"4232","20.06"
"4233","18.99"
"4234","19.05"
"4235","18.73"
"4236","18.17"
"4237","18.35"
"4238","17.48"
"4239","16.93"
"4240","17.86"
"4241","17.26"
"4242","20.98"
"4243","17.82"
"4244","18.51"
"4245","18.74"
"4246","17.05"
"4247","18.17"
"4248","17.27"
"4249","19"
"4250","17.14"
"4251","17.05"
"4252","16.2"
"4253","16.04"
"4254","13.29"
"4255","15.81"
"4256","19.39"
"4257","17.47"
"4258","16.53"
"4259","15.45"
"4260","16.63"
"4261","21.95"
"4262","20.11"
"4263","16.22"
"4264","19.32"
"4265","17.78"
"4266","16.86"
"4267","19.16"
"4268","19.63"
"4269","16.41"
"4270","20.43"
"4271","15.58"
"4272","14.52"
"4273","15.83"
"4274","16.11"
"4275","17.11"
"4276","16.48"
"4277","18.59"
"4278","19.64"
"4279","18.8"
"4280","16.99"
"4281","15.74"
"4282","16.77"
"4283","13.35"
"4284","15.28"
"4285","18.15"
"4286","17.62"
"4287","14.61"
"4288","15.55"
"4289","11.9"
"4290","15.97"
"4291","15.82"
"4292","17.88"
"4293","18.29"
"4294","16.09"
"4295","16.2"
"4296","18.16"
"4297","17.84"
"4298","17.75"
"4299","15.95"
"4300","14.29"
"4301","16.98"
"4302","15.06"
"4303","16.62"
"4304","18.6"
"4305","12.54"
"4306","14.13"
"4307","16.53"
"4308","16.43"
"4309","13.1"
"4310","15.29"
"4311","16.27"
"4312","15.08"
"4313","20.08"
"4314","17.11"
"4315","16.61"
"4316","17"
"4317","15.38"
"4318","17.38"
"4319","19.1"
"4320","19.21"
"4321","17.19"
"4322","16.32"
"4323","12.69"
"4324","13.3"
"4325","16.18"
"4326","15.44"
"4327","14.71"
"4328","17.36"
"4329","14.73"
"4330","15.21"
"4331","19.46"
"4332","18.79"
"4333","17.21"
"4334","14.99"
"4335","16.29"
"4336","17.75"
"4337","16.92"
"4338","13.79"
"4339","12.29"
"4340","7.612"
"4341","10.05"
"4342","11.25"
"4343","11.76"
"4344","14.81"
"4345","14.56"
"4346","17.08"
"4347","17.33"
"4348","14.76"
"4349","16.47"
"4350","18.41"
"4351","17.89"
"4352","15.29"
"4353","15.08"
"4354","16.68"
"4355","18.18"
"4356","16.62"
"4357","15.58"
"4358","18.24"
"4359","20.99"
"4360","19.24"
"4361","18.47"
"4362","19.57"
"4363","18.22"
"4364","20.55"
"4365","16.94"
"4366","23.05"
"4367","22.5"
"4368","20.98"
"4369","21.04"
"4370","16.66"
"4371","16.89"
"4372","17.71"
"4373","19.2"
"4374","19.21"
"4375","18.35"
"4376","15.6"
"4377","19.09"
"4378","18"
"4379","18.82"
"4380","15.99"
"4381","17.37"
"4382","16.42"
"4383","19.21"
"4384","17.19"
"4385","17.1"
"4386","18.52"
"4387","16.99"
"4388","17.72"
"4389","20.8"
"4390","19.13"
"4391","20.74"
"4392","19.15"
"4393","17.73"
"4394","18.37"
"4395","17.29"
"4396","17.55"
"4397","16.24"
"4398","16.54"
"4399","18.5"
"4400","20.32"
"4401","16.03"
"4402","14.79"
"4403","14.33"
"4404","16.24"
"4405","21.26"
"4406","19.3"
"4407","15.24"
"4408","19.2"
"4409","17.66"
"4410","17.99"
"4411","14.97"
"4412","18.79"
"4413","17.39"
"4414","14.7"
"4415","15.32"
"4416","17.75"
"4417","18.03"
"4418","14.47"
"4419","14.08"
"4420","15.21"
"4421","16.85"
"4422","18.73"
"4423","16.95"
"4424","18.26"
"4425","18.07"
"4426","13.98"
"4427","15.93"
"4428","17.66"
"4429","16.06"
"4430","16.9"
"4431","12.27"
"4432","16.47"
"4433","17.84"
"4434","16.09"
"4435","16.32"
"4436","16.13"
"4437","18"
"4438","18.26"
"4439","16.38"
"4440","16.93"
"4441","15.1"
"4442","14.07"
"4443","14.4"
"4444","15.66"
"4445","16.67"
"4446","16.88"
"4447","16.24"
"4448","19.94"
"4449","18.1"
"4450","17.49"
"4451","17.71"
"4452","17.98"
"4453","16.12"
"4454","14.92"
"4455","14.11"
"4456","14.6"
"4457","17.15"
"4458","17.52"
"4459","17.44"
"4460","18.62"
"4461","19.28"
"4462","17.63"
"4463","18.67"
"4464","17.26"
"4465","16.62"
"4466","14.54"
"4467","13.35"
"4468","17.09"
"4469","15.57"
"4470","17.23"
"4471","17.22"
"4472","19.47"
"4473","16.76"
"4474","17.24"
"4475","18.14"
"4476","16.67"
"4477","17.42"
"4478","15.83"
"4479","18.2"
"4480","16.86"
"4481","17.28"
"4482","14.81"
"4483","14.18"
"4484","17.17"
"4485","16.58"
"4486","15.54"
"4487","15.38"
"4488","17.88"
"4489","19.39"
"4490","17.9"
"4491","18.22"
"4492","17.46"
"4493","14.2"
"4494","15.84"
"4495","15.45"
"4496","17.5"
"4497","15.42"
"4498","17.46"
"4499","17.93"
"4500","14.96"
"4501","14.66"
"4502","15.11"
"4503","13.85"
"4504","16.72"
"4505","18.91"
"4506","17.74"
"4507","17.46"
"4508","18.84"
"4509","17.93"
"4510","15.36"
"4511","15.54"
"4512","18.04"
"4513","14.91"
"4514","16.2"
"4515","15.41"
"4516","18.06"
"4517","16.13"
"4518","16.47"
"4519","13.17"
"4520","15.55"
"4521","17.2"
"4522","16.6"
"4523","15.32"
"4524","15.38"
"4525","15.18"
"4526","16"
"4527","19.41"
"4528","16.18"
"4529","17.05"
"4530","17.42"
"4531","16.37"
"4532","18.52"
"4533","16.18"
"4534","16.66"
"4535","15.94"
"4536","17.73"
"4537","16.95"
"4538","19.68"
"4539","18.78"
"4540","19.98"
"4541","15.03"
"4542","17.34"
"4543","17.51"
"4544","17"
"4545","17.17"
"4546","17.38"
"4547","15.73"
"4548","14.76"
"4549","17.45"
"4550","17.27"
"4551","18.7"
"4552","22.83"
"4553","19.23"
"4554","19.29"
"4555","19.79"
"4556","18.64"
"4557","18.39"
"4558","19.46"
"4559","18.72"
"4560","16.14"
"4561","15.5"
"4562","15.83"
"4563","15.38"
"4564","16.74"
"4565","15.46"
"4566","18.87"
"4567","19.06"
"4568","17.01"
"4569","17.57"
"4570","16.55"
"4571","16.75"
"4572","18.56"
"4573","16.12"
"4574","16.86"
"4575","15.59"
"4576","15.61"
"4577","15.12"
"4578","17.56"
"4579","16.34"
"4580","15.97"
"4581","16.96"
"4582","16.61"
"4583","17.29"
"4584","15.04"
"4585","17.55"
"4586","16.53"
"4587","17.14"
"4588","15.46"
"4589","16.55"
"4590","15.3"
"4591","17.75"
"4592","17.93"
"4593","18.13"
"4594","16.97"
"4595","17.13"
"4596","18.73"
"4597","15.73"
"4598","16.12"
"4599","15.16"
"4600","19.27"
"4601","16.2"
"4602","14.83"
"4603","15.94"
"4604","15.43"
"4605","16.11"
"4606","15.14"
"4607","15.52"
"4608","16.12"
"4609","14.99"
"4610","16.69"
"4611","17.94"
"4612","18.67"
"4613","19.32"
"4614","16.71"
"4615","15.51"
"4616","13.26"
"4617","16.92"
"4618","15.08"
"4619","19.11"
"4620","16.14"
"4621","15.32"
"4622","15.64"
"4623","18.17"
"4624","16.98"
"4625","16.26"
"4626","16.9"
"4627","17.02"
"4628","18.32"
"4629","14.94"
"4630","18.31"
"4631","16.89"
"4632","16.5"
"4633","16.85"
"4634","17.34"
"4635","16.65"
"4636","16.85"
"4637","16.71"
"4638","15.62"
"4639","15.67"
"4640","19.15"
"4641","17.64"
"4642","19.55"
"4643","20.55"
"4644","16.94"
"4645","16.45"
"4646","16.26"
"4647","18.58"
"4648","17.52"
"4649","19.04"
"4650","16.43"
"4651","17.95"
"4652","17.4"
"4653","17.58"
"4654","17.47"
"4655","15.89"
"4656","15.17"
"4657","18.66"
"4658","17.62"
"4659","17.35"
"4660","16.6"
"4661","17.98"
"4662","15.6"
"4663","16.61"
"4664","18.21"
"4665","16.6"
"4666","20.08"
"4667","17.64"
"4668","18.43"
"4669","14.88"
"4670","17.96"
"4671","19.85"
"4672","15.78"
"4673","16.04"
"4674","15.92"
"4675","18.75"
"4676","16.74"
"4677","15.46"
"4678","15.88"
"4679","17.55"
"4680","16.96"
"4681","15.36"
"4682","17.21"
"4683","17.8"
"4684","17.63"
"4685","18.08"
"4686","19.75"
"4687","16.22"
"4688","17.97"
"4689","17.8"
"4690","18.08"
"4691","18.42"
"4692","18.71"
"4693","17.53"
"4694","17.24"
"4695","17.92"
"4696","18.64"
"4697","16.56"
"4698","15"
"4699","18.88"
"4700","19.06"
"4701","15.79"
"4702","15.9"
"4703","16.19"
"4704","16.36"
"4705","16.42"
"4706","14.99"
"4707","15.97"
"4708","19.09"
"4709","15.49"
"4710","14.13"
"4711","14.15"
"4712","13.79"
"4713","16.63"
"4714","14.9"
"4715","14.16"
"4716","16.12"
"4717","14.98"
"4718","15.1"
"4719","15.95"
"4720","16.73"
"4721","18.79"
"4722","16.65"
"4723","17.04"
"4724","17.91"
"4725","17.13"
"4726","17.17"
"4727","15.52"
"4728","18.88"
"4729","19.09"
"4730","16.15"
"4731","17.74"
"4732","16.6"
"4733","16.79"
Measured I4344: 0.20 mag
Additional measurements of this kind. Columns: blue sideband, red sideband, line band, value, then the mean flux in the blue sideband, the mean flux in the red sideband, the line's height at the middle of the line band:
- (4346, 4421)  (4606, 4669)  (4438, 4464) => 0.05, 17.7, 17.1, 17.6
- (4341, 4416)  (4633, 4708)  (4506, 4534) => 0.06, 17.6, 17.3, 17.4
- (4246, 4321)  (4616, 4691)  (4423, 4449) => 0.03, 16.8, 17.2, 17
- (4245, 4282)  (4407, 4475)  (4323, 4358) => 0.11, 17.4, 16.7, 17.1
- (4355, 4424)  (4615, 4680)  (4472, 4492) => 0.04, 17.9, 17.1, 17.6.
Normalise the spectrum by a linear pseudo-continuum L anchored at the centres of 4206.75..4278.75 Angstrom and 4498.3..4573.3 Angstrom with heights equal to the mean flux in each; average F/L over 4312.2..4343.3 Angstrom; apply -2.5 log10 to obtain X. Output 0.12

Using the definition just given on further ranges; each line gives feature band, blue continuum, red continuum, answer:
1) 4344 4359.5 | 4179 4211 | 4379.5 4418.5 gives 0.05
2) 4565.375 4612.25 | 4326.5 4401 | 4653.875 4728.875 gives 0.02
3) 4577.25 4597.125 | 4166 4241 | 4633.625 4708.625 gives 0.03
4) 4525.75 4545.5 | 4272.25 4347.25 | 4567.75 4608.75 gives -0.06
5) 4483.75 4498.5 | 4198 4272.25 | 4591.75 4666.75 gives 0.03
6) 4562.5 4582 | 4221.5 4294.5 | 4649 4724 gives 0.02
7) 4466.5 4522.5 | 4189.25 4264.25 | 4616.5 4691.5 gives 0.06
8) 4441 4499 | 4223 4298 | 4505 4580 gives 0.03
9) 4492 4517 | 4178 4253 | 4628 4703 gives 0.07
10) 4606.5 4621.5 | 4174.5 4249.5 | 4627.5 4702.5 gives 0.06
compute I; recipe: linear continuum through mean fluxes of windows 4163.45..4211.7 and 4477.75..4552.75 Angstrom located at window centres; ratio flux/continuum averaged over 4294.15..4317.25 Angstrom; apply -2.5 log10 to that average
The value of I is 0.08 mag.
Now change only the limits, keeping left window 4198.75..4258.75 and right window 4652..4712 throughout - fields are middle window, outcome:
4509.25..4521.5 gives 0.08 mag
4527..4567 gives -0.02 mag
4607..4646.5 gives 0.01 mag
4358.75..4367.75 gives -0.14 mag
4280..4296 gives 0.10 mag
